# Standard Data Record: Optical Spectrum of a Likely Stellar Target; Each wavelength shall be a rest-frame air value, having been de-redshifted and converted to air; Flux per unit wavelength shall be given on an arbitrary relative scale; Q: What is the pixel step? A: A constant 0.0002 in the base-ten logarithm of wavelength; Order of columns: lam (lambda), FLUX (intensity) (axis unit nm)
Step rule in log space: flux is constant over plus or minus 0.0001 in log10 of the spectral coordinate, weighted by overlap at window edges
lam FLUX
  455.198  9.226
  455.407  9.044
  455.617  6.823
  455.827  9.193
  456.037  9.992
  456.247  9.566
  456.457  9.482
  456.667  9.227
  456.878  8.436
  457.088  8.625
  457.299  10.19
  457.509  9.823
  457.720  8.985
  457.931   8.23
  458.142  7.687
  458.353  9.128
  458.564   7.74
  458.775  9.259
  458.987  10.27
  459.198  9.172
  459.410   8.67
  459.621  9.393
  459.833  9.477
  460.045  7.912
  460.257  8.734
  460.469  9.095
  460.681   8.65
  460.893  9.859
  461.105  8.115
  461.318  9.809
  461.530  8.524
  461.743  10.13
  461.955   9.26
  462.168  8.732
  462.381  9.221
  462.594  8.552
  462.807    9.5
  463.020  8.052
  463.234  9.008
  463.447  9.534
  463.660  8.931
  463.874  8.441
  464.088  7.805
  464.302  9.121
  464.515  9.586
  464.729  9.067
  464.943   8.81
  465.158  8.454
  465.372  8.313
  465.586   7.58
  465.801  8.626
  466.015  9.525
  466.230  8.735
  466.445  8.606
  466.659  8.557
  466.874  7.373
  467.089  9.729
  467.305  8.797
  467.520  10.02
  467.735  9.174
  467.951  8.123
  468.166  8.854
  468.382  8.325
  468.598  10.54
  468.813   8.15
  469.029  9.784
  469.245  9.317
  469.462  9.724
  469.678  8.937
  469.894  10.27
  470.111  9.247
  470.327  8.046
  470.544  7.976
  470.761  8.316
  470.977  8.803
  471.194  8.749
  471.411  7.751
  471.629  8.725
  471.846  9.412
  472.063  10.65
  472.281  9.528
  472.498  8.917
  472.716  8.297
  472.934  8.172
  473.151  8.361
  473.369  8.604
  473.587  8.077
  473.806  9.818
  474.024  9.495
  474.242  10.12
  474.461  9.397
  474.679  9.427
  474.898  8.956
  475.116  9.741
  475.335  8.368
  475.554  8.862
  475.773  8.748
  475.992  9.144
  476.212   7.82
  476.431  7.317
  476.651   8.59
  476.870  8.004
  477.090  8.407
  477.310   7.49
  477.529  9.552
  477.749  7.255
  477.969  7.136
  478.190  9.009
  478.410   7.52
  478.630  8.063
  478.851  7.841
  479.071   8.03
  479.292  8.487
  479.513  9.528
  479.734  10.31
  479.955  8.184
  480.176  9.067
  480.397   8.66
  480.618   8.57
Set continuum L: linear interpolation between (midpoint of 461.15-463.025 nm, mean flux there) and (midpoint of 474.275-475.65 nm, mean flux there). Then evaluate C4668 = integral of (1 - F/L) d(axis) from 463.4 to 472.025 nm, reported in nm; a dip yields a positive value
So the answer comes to 0.27 nm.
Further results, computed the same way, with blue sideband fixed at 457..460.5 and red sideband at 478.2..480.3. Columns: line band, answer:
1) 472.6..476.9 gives -0.06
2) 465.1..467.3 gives 0.06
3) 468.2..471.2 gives -0.09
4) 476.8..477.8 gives 0.05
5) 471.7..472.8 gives -0.08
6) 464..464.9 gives -0.01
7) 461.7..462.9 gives -0.04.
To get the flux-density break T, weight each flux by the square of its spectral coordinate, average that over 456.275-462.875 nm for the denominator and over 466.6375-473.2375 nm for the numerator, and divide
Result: 1.03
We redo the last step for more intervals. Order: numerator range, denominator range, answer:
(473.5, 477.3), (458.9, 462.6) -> 1.03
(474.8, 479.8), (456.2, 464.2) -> 1.01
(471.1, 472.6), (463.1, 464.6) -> 1.06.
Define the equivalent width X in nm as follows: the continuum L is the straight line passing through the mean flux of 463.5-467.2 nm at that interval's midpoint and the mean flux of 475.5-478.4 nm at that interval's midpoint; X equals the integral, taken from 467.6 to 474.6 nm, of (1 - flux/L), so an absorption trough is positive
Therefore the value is -0.45 nm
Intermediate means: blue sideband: 8.67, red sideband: 8.22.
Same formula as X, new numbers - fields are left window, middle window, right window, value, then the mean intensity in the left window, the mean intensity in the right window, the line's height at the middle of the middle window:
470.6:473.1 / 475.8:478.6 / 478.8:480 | 0.22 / 8.82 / 8.8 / 8.81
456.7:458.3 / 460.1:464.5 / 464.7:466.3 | -0.12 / 8.88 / 8.61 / 8.72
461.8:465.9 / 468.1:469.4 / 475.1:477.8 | -0.08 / 8.78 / 8.39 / 8.63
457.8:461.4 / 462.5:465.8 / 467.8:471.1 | 0.08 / 8.89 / 8.96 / 8.92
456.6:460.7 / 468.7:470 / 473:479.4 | -0.10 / 8.94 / 8.54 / 8.69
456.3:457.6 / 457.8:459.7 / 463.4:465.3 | 0.07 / 9.31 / 8.83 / 9.19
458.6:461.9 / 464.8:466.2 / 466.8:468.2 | 0.06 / 9.11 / 8.9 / 8.96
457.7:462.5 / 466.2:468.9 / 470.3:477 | 0.00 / 8.96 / 8.79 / 8.86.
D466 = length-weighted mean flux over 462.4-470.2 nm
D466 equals 8.92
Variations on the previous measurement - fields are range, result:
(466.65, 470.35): 9.09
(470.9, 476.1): 9.01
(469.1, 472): 8.91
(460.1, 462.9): 9.07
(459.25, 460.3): 8.86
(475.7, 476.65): 8.27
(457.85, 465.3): 8.91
